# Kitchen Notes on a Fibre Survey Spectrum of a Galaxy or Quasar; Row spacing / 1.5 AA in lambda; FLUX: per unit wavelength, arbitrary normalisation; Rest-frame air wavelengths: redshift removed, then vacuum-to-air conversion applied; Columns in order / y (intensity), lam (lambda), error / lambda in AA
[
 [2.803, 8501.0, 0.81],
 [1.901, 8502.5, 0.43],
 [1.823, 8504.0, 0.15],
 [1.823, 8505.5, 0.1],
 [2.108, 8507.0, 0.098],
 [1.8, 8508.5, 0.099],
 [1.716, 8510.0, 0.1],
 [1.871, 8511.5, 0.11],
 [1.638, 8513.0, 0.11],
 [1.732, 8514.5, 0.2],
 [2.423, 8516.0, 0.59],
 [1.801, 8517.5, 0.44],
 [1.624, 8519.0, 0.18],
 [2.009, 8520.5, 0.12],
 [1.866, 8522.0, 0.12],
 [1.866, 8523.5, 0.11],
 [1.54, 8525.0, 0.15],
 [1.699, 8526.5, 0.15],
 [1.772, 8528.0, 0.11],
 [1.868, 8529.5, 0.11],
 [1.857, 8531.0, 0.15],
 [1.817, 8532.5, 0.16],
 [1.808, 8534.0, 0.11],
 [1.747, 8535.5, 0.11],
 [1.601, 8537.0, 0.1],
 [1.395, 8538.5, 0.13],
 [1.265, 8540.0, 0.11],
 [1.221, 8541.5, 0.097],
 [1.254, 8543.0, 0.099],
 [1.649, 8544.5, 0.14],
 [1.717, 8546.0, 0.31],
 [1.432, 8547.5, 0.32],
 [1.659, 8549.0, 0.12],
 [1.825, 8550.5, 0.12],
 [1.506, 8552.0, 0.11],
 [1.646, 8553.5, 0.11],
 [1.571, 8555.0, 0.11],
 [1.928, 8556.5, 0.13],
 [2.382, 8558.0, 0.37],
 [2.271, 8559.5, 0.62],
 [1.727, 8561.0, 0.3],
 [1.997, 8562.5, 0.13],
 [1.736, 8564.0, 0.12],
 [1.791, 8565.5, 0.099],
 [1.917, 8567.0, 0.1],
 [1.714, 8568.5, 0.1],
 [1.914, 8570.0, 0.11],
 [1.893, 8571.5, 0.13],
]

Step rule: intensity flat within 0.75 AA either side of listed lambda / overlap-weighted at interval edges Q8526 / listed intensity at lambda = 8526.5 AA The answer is 1.699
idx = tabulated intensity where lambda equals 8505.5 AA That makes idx 1.823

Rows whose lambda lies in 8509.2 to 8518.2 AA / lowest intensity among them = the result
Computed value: 1.638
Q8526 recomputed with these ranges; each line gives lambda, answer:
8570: 1.914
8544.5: 1.649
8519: 1.624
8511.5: 1.871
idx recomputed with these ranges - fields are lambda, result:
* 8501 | 2.803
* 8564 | 1.736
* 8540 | 1.265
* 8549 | 1.659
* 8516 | 2.423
